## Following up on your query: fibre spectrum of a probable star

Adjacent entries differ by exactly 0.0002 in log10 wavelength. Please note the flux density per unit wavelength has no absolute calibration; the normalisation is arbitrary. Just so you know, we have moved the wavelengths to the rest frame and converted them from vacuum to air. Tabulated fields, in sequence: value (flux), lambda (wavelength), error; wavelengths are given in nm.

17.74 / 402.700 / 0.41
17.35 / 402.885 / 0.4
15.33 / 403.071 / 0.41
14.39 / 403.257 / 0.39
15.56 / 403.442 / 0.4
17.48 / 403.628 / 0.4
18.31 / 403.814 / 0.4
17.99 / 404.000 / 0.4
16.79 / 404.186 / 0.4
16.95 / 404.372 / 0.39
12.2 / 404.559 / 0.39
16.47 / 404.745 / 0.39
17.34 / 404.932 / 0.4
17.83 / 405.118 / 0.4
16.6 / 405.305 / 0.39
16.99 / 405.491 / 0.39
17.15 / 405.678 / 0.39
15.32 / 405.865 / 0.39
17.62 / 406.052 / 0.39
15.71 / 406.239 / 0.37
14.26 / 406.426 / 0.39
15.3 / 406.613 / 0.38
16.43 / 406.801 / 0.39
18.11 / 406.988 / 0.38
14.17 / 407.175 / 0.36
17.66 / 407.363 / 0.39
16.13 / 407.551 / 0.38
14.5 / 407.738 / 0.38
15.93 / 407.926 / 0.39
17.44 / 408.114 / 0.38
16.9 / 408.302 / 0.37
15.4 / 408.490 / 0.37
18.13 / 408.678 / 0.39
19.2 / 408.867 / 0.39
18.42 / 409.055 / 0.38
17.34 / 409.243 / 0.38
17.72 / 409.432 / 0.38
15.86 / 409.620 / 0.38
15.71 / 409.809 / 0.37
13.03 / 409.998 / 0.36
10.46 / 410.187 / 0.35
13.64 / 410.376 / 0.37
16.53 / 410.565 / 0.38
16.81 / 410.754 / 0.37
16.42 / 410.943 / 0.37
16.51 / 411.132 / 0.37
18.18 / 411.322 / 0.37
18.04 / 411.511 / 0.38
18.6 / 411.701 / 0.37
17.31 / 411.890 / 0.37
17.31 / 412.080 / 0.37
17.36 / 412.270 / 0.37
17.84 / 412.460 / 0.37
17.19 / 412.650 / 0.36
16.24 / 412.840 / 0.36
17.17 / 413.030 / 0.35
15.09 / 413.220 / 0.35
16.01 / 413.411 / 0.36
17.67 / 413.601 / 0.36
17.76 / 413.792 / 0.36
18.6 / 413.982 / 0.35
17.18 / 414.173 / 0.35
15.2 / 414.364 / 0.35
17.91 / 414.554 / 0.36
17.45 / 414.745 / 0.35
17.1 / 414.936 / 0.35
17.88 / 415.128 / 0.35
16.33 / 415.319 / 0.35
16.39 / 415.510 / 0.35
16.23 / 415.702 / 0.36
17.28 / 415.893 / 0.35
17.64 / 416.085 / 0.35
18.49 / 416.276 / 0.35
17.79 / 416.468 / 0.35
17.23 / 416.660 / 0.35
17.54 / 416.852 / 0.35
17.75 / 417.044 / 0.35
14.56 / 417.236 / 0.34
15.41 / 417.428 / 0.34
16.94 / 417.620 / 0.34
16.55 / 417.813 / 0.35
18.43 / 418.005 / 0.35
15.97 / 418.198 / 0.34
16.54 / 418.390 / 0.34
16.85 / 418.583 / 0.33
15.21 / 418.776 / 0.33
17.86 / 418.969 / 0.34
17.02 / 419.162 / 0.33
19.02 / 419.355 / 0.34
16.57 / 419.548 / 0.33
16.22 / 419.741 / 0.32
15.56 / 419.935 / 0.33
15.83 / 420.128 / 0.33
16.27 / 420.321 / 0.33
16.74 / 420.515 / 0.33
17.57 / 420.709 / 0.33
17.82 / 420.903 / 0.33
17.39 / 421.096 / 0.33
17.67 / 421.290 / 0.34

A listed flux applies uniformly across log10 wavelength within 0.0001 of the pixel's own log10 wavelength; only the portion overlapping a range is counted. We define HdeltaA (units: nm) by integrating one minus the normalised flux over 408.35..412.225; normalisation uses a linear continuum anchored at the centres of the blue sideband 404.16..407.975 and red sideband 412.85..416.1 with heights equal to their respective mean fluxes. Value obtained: 0.00 nm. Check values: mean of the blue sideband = 16.2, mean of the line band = 16.5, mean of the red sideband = 17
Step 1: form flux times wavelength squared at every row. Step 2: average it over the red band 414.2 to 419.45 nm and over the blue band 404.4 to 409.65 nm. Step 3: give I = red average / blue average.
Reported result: 1.1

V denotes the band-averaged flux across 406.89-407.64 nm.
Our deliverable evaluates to 16.5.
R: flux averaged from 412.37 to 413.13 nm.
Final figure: 17.1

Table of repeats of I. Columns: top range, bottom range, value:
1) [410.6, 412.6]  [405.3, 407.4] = 1.10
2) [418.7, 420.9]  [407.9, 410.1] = 1.05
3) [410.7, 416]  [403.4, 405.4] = 1.07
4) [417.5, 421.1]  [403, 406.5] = 1.11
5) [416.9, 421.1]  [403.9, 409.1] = 1.08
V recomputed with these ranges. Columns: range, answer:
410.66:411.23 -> 16.6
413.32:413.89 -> 17.2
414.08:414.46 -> 16.2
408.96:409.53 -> 17.8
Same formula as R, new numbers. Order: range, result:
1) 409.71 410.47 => 13.2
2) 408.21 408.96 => 17.4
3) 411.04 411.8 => 17.8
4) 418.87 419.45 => 18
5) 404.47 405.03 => 15.4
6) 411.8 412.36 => 17.3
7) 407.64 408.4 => 16.2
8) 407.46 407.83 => 15.3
